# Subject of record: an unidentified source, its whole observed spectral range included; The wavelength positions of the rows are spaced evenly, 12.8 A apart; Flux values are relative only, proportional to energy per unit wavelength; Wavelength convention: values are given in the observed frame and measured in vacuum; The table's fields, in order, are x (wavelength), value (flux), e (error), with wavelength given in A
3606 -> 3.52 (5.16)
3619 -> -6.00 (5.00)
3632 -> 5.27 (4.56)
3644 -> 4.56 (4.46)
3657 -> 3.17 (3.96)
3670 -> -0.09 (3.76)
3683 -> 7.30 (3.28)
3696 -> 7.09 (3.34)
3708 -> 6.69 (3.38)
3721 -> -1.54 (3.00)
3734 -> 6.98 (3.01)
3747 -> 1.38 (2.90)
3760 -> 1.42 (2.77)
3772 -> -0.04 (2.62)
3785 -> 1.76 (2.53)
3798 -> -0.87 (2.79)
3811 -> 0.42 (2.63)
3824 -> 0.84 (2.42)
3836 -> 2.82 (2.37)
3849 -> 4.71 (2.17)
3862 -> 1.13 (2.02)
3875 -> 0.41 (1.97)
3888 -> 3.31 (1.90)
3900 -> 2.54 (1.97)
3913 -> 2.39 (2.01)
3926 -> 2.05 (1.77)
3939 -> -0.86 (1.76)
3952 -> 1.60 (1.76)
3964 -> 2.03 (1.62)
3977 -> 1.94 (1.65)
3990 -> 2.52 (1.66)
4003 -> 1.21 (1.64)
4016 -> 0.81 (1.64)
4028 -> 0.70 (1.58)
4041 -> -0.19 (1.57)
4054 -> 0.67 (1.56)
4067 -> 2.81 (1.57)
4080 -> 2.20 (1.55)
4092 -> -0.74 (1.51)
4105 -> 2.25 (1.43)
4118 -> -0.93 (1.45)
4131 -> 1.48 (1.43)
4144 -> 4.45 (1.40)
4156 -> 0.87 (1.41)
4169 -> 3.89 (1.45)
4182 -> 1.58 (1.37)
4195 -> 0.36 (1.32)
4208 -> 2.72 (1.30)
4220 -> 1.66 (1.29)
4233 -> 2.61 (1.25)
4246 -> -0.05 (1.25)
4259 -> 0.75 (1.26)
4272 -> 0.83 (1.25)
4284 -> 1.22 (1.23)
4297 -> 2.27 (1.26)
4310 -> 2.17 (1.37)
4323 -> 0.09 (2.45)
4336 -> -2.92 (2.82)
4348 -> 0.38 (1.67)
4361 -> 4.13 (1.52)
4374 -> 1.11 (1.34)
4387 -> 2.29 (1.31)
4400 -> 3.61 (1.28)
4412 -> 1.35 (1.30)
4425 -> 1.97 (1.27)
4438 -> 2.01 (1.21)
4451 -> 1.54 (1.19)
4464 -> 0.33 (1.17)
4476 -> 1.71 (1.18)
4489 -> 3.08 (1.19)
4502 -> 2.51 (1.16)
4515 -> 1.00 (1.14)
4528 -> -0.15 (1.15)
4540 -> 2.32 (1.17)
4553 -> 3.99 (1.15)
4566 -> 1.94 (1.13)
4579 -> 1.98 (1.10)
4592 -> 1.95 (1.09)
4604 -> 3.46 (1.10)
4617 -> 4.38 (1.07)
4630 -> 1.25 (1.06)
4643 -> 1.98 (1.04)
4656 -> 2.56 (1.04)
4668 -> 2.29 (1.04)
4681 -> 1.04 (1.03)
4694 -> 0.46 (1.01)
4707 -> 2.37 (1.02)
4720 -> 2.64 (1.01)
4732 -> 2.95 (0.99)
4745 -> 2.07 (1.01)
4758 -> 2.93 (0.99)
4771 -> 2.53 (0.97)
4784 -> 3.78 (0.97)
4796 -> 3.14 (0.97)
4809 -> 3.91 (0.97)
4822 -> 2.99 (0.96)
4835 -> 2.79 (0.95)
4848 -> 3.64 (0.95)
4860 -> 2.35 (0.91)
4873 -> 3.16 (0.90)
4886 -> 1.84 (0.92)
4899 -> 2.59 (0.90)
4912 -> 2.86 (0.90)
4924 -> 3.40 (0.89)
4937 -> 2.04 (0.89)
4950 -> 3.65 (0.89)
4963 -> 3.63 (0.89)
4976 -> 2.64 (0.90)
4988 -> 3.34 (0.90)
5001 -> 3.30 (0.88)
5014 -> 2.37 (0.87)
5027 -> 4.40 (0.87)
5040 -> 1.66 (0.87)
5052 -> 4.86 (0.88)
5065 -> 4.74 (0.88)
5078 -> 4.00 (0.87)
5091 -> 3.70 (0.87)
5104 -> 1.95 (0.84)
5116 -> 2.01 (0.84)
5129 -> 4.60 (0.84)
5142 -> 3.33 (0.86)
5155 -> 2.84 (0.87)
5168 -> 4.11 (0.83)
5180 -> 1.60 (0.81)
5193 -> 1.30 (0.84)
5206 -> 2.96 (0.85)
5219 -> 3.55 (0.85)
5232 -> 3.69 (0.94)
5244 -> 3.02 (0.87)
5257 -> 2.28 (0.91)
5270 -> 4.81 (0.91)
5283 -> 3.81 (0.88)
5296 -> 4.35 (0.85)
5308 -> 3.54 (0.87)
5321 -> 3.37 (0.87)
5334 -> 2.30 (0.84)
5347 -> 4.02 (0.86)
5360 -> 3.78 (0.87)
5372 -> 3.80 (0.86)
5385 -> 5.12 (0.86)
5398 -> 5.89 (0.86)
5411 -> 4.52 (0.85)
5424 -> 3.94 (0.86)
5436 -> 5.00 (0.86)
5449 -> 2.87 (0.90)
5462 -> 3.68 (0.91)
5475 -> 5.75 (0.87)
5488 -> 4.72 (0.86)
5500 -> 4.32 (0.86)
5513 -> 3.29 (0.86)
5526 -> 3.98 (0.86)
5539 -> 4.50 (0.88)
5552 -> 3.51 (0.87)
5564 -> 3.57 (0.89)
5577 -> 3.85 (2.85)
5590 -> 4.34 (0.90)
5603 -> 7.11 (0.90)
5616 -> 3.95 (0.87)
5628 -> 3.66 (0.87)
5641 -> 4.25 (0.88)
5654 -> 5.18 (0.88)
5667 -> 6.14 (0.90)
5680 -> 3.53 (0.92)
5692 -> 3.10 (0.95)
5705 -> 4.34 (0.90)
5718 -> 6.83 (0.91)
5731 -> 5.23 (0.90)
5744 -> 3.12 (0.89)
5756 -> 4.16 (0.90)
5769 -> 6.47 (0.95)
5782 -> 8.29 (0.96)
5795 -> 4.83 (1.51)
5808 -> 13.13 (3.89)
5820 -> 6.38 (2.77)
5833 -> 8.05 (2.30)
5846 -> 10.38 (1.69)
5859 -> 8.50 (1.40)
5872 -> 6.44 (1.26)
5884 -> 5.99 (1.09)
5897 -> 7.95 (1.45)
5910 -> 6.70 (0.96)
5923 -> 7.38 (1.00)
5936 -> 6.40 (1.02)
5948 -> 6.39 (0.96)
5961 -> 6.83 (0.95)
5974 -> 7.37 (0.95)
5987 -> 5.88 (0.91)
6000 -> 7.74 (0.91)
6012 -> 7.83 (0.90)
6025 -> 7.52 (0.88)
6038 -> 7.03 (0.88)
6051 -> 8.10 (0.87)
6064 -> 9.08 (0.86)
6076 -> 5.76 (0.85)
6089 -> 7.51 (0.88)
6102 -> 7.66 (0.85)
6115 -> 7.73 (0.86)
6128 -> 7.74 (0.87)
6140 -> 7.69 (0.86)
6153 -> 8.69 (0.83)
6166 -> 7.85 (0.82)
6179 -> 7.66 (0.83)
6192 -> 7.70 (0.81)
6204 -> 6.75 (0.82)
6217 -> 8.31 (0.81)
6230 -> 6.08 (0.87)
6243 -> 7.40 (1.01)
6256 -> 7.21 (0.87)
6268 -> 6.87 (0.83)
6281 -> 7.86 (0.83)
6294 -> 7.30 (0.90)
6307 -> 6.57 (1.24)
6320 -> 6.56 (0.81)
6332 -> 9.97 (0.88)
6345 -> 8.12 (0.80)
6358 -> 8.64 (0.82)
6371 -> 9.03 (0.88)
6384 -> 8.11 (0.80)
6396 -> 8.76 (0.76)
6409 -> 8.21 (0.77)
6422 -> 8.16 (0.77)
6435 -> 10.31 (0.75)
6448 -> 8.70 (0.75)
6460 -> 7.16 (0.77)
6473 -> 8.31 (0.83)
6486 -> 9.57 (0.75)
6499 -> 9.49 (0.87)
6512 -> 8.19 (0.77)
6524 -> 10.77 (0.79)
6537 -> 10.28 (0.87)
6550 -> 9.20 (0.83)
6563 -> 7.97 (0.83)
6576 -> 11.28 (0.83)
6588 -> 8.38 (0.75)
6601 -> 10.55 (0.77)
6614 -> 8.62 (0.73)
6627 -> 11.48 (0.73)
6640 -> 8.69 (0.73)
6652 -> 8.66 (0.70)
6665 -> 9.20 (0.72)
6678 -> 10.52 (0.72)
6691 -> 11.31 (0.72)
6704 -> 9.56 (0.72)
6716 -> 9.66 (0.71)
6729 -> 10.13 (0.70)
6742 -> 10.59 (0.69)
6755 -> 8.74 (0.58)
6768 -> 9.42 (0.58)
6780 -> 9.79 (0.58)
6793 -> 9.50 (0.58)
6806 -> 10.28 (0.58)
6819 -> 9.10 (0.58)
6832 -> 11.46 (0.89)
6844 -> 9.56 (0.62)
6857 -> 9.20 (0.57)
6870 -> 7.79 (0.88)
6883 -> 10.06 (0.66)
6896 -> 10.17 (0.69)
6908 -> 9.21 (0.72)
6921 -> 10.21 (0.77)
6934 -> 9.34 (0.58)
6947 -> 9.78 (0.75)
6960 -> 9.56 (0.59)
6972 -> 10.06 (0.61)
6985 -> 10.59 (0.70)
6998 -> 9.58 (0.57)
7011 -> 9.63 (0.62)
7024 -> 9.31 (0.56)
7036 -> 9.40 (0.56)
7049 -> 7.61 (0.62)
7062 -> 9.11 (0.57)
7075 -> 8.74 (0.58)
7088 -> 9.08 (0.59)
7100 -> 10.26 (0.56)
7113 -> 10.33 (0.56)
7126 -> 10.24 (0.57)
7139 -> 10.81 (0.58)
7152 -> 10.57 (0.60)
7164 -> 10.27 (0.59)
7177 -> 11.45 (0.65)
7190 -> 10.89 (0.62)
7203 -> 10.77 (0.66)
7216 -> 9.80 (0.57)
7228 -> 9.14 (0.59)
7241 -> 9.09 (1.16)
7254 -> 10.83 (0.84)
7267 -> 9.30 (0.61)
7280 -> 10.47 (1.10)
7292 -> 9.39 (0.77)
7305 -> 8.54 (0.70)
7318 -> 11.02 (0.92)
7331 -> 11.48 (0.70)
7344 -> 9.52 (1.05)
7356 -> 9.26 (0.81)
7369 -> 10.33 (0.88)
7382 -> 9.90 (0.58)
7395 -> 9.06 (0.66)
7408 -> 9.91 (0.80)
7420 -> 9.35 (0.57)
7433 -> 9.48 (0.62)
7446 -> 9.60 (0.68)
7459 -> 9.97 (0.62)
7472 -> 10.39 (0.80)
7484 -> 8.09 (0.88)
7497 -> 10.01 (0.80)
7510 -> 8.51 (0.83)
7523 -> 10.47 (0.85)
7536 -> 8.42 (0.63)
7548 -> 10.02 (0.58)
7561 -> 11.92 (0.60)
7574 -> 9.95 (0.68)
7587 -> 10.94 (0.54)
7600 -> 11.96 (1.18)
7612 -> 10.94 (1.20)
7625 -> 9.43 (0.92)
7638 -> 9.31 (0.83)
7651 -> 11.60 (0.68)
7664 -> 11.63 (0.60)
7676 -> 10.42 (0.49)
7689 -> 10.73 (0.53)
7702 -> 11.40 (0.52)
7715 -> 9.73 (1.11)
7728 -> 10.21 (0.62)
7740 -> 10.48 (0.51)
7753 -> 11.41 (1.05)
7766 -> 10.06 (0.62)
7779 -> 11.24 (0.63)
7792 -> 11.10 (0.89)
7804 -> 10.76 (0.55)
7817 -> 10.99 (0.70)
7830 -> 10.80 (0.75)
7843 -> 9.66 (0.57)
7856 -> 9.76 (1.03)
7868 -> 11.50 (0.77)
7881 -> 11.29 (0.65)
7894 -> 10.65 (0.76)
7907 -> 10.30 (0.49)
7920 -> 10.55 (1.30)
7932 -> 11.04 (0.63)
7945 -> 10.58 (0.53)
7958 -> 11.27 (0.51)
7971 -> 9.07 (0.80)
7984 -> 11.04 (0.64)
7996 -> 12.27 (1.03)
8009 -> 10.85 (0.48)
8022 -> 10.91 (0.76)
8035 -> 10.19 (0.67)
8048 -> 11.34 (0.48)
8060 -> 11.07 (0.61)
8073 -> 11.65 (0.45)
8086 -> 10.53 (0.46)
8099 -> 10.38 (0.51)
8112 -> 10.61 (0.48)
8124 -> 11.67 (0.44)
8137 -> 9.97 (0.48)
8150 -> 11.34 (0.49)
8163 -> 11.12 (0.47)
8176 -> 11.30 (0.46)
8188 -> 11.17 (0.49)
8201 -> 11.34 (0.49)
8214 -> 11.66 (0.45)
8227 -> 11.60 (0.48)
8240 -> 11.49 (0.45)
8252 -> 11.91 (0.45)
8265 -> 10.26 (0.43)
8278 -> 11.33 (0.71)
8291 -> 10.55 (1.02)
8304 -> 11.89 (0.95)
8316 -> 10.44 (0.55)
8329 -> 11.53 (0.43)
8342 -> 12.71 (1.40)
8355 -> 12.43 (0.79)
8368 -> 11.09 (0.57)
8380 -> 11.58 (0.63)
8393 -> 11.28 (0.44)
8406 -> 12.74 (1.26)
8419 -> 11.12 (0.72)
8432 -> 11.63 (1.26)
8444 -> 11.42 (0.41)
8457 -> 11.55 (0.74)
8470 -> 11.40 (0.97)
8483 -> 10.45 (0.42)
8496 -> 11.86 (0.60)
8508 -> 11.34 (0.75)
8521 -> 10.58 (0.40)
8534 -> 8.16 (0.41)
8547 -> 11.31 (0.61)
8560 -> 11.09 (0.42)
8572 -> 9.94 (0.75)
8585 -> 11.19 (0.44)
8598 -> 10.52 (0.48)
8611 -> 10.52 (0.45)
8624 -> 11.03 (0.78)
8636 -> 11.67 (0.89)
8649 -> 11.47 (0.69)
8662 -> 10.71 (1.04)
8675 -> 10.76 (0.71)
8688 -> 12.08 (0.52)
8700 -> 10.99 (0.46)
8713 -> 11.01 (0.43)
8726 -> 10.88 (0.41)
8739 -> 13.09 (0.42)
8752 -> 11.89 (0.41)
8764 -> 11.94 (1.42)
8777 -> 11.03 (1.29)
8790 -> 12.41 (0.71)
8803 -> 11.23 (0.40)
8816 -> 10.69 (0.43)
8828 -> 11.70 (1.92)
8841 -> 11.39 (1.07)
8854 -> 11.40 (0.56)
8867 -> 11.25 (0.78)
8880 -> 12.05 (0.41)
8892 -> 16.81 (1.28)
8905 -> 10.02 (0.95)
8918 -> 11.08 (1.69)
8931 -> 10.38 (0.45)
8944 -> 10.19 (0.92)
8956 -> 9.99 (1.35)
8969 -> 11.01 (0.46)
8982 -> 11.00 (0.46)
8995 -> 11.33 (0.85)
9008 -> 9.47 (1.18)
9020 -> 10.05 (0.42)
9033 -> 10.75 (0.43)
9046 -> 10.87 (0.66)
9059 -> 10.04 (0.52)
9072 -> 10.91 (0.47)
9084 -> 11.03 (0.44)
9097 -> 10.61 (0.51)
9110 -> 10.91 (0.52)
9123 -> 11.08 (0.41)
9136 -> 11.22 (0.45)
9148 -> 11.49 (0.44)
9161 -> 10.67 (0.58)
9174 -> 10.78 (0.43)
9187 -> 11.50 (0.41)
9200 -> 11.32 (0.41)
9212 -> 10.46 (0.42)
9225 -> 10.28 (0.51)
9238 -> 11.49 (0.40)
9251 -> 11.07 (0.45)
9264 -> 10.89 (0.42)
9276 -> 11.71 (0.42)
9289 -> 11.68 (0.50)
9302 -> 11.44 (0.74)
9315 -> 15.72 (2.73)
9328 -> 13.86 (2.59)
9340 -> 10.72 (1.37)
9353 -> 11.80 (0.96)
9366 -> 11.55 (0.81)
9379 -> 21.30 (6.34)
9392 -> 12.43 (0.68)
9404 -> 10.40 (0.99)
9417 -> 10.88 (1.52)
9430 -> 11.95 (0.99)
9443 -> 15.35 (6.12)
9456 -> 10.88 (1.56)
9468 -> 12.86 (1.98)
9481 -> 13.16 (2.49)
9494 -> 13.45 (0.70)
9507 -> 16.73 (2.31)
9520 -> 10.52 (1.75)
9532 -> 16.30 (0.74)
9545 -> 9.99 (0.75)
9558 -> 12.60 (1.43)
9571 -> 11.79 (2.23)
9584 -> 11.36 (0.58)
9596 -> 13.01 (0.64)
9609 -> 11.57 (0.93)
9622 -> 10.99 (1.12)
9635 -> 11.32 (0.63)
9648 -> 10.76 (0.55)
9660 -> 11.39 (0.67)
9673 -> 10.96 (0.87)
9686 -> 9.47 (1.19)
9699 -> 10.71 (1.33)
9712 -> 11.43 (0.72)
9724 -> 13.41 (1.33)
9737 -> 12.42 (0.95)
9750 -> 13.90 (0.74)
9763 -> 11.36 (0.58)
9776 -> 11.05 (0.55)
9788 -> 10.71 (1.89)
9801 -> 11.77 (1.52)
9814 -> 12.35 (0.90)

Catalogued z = 0.45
